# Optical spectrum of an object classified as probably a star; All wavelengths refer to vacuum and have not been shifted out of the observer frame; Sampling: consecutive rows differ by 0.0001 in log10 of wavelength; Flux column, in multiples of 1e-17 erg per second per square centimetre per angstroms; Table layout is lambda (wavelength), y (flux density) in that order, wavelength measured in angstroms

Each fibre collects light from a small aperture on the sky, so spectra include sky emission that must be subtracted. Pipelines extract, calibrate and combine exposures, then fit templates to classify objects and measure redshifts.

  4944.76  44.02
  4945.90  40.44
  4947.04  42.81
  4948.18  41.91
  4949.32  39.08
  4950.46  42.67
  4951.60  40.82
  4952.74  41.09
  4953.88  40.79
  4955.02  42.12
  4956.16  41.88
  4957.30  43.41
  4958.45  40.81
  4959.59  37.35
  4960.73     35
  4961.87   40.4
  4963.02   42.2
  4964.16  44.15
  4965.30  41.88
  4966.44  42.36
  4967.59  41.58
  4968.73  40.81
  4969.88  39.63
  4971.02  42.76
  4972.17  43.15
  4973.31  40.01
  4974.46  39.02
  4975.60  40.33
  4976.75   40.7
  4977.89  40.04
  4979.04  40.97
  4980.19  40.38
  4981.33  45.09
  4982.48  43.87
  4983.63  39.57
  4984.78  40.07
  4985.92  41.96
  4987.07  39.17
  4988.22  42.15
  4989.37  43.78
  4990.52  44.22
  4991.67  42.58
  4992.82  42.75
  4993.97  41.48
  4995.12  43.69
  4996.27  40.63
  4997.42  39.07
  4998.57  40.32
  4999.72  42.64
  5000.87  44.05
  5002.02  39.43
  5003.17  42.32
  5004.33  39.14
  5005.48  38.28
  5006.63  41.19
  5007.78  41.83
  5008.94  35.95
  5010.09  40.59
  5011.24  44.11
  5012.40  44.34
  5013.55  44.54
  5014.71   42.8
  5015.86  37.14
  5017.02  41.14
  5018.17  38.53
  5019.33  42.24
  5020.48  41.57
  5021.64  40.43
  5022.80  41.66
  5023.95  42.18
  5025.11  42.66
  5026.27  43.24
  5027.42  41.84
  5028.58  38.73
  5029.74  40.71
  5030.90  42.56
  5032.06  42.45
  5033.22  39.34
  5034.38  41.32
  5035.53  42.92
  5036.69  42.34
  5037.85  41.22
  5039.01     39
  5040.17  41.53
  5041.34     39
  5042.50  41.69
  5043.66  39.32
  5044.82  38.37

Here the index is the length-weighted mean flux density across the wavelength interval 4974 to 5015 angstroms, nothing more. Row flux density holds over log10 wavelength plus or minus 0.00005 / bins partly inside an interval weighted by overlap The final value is 41.5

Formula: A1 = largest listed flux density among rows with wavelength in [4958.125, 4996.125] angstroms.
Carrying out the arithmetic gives 45.09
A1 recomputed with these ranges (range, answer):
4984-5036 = 44.54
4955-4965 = 44.15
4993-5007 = 44.05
